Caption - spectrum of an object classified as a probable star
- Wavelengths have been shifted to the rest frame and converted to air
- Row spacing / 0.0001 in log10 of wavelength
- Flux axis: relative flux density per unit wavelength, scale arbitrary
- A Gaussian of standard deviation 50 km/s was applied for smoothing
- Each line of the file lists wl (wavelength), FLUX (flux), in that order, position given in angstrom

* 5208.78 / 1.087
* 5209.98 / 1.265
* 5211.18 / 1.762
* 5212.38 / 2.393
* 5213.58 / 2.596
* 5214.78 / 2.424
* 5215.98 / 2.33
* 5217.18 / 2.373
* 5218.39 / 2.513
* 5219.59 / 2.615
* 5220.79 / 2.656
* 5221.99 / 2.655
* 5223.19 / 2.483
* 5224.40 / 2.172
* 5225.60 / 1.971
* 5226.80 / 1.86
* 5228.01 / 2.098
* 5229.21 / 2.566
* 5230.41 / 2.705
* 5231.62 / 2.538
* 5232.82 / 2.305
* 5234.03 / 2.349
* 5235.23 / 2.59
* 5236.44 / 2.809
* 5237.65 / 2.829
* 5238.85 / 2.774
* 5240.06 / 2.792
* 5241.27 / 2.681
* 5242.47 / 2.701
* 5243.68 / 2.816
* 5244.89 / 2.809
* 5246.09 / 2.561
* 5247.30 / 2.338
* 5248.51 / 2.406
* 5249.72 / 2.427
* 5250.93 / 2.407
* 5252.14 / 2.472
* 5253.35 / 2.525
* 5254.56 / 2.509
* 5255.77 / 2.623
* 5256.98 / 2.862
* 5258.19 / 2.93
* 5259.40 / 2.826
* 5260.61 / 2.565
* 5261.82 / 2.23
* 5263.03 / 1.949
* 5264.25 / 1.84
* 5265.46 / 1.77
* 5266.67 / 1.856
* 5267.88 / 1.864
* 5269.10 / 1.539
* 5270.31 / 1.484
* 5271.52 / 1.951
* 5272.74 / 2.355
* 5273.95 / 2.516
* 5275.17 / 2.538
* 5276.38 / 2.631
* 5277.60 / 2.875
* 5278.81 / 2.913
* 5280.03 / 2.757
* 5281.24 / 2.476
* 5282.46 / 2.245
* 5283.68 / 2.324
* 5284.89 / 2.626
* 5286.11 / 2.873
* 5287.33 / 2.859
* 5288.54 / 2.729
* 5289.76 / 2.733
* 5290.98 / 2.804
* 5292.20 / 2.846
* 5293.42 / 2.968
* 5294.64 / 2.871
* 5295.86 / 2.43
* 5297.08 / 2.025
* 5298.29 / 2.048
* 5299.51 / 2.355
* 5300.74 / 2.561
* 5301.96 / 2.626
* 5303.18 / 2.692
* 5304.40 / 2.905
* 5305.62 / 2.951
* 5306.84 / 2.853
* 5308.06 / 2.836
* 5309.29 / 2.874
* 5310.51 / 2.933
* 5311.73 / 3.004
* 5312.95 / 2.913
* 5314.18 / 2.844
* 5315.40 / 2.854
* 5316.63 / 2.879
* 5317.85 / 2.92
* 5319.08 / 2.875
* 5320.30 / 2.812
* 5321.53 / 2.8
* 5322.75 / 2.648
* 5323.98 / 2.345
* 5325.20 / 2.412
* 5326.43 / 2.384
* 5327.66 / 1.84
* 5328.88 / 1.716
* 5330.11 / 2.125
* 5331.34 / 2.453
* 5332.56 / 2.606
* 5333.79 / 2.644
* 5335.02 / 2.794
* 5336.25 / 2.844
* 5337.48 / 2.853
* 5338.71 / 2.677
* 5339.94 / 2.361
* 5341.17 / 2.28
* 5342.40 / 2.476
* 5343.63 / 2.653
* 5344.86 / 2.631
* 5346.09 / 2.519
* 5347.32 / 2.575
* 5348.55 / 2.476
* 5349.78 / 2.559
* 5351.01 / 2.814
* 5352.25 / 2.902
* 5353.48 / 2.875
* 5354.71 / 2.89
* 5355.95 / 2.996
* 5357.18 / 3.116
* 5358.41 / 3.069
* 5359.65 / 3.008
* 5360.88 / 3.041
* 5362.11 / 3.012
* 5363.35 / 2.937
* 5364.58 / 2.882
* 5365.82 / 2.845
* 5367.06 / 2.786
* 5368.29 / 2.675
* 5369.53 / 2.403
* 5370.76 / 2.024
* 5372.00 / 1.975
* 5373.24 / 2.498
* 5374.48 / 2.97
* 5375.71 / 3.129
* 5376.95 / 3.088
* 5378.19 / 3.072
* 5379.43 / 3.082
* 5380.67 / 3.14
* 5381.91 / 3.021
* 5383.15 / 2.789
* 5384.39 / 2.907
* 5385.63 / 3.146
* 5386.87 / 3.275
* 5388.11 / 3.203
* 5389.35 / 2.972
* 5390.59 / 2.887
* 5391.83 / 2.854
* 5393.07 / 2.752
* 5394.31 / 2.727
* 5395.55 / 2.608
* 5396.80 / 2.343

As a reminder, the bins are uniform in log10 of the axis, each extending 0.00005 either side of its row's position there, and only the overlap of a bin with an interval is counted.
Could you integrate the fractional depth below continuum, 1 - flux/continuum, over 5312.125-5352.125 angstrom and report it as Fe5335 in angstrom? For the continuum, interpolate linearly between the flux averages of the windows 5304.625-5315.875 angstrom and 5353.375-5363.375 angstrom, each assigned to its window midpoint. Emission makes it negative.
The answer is 4.9 angstrom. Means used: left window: 2.9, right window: 3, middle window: 2.59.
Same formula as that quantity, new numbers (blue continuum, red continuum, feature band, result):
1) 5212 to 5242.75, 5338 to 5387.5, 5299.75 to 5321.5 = -1.3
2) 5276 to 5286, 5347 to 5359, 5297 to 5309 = 0.3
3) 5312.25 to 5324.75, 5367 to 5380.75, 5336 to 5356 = 0.7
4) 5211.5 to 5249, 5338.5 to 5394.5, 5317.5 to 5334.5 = 1.6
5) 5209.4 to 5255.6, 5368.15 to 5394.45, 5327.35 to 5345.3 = 1.7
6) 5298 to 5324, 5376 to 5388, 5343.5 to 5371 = 1.7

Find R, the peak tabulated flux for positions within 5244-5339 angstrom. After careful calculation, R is 3.004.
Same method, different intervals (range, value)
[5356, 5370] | 3.116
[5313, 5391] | 3.275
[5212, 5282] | 2.93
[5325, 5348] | 2.853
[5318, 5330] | 2.875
